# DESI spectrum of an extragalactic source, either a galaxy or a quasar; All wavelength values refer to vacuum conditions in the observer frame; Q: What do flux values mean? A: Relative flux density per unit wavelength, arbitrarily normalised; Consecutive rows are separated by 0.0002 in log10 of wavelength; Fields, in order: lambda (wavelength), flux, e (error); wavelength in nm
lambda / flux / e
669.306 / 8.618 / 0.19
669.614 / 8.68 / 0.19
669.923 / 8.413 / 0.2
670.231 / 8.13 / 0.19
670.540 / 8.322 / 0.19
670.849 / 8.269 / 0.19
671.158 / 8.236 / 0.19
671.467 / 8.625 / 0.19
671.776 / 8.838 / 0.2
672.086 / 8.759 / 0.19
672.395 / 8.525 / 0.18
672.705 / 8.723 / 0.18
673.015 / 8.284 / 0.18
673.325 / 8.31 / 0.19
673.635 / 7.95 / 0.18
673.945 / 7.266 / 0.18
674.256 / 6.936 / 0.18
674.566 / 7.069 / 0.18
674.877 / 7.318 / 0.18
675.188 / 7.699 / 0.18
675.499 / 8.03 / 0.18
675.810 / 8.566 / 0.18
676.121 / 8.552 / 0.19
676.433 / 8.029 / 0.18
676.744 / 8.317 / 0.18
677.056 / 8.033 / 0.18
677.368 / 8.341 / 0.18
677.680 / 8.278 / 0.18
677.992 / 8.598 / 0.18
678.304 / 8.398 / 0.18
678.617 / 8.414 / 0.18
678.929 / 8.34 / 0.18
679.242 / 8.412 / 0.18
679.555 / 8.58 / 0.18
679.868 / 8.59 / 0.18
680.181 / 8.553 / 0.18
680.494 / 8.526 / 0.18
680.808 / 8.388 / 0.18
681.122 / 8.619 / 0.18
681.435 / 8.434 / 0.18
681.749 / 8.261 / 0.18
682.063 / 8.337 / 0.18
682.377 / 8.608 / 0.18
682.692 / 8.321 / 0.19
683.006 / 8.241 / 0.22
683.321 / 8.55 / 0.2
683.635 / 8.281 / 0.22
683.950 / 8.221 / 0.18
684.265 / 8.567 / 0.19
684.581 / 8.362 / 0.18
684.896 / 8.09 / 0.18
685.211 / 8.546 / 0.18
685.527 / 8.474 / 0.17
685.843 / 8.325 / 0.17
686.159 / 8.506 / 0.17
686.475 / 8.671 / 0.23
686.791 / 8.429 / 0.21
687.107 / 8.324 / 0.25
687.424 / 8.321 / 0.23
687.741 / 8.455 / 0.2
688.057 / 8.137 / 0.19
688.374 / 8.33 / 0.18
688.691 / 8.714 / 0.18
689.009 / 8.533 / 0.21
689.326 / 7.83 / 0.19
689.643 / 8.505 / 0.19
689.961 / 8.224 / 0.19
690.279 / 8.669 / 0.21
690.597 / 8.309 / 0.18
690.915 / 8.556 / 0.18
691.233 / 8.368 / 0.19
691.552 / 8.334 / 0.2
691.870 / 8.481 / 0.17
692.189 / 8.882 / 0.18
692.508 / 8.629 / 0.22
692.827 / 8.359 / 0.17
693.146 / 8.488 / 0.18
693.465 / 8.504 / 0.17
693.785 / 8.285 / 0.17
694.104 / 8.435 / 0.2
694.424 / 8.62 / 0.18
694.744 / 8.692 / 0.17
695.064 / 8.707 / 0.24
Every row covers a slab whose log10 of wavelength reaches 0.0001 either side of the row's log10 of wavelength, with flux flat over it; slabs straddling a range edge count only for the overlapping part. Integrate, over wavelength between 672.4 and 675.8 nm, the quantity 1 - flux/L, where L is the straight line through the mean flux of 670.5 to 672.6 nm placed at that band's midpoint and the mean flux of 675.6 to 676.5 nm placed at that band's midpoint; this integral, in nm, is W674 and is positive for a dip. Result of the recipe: 0.25 nm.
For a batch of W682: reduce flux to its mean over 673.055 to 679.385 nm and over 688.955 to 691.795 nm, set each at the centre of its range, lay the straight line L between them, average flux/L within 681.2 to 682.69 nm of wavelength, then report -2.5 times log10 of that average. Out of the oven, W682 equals -0.03 mag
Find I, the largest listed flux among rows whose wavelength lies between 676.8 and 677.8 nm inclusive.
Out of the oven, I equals 8.341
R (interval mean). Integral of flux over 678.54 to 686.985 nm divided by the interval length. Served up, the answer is 8.43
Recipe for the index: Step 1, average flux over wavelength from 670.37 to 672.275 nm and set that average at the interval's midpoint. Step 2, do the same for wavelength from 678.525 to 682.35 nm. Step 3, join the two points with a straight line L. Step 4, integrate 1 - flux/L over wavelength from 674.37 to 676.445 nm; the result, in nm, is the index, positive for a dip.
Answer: 0.15 nm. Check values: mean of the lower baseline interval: 8.51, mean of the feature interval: 7.87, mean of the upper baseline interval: 8.46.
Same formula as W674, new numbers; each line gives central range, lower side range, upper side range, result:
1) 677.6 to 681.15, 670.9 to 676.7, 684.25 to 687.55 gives -0.10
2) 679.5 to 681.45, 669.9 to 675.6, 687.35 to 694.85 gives -0.07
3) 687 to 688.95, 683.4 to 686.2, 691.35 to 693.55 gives 0.01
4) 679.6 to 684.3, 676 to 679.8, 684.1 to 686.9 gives -0.02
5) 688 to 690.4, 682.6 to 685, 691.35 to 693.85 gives 0.02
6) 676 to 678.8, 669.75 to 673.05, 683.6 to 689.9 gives 0.04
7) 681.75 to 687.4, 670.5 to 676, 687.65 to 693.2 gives -0.05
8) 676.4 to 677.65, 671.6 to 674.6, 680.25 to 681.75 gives 0.01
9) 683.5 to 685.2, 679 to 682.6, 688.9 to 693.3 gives 0.03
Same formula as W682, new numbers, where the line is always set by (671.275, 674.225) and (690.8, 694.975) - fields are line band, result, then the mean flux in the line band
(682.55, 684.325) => 0.01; 8.36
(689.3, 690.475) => 0.02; 8.36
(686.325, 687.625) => 0.00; 8.43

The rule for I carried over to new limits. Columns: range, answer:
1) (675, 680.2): 8.598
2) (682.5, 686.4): 8.567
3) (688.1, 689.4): 8.714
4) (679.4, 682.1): 8.619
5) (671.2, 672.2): 8.838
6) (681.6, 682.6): 8.608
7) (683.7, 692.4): 8.882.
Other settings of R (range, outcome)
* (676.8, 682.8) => 8.42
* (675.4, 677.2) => 8.26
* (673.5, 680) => 8.08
